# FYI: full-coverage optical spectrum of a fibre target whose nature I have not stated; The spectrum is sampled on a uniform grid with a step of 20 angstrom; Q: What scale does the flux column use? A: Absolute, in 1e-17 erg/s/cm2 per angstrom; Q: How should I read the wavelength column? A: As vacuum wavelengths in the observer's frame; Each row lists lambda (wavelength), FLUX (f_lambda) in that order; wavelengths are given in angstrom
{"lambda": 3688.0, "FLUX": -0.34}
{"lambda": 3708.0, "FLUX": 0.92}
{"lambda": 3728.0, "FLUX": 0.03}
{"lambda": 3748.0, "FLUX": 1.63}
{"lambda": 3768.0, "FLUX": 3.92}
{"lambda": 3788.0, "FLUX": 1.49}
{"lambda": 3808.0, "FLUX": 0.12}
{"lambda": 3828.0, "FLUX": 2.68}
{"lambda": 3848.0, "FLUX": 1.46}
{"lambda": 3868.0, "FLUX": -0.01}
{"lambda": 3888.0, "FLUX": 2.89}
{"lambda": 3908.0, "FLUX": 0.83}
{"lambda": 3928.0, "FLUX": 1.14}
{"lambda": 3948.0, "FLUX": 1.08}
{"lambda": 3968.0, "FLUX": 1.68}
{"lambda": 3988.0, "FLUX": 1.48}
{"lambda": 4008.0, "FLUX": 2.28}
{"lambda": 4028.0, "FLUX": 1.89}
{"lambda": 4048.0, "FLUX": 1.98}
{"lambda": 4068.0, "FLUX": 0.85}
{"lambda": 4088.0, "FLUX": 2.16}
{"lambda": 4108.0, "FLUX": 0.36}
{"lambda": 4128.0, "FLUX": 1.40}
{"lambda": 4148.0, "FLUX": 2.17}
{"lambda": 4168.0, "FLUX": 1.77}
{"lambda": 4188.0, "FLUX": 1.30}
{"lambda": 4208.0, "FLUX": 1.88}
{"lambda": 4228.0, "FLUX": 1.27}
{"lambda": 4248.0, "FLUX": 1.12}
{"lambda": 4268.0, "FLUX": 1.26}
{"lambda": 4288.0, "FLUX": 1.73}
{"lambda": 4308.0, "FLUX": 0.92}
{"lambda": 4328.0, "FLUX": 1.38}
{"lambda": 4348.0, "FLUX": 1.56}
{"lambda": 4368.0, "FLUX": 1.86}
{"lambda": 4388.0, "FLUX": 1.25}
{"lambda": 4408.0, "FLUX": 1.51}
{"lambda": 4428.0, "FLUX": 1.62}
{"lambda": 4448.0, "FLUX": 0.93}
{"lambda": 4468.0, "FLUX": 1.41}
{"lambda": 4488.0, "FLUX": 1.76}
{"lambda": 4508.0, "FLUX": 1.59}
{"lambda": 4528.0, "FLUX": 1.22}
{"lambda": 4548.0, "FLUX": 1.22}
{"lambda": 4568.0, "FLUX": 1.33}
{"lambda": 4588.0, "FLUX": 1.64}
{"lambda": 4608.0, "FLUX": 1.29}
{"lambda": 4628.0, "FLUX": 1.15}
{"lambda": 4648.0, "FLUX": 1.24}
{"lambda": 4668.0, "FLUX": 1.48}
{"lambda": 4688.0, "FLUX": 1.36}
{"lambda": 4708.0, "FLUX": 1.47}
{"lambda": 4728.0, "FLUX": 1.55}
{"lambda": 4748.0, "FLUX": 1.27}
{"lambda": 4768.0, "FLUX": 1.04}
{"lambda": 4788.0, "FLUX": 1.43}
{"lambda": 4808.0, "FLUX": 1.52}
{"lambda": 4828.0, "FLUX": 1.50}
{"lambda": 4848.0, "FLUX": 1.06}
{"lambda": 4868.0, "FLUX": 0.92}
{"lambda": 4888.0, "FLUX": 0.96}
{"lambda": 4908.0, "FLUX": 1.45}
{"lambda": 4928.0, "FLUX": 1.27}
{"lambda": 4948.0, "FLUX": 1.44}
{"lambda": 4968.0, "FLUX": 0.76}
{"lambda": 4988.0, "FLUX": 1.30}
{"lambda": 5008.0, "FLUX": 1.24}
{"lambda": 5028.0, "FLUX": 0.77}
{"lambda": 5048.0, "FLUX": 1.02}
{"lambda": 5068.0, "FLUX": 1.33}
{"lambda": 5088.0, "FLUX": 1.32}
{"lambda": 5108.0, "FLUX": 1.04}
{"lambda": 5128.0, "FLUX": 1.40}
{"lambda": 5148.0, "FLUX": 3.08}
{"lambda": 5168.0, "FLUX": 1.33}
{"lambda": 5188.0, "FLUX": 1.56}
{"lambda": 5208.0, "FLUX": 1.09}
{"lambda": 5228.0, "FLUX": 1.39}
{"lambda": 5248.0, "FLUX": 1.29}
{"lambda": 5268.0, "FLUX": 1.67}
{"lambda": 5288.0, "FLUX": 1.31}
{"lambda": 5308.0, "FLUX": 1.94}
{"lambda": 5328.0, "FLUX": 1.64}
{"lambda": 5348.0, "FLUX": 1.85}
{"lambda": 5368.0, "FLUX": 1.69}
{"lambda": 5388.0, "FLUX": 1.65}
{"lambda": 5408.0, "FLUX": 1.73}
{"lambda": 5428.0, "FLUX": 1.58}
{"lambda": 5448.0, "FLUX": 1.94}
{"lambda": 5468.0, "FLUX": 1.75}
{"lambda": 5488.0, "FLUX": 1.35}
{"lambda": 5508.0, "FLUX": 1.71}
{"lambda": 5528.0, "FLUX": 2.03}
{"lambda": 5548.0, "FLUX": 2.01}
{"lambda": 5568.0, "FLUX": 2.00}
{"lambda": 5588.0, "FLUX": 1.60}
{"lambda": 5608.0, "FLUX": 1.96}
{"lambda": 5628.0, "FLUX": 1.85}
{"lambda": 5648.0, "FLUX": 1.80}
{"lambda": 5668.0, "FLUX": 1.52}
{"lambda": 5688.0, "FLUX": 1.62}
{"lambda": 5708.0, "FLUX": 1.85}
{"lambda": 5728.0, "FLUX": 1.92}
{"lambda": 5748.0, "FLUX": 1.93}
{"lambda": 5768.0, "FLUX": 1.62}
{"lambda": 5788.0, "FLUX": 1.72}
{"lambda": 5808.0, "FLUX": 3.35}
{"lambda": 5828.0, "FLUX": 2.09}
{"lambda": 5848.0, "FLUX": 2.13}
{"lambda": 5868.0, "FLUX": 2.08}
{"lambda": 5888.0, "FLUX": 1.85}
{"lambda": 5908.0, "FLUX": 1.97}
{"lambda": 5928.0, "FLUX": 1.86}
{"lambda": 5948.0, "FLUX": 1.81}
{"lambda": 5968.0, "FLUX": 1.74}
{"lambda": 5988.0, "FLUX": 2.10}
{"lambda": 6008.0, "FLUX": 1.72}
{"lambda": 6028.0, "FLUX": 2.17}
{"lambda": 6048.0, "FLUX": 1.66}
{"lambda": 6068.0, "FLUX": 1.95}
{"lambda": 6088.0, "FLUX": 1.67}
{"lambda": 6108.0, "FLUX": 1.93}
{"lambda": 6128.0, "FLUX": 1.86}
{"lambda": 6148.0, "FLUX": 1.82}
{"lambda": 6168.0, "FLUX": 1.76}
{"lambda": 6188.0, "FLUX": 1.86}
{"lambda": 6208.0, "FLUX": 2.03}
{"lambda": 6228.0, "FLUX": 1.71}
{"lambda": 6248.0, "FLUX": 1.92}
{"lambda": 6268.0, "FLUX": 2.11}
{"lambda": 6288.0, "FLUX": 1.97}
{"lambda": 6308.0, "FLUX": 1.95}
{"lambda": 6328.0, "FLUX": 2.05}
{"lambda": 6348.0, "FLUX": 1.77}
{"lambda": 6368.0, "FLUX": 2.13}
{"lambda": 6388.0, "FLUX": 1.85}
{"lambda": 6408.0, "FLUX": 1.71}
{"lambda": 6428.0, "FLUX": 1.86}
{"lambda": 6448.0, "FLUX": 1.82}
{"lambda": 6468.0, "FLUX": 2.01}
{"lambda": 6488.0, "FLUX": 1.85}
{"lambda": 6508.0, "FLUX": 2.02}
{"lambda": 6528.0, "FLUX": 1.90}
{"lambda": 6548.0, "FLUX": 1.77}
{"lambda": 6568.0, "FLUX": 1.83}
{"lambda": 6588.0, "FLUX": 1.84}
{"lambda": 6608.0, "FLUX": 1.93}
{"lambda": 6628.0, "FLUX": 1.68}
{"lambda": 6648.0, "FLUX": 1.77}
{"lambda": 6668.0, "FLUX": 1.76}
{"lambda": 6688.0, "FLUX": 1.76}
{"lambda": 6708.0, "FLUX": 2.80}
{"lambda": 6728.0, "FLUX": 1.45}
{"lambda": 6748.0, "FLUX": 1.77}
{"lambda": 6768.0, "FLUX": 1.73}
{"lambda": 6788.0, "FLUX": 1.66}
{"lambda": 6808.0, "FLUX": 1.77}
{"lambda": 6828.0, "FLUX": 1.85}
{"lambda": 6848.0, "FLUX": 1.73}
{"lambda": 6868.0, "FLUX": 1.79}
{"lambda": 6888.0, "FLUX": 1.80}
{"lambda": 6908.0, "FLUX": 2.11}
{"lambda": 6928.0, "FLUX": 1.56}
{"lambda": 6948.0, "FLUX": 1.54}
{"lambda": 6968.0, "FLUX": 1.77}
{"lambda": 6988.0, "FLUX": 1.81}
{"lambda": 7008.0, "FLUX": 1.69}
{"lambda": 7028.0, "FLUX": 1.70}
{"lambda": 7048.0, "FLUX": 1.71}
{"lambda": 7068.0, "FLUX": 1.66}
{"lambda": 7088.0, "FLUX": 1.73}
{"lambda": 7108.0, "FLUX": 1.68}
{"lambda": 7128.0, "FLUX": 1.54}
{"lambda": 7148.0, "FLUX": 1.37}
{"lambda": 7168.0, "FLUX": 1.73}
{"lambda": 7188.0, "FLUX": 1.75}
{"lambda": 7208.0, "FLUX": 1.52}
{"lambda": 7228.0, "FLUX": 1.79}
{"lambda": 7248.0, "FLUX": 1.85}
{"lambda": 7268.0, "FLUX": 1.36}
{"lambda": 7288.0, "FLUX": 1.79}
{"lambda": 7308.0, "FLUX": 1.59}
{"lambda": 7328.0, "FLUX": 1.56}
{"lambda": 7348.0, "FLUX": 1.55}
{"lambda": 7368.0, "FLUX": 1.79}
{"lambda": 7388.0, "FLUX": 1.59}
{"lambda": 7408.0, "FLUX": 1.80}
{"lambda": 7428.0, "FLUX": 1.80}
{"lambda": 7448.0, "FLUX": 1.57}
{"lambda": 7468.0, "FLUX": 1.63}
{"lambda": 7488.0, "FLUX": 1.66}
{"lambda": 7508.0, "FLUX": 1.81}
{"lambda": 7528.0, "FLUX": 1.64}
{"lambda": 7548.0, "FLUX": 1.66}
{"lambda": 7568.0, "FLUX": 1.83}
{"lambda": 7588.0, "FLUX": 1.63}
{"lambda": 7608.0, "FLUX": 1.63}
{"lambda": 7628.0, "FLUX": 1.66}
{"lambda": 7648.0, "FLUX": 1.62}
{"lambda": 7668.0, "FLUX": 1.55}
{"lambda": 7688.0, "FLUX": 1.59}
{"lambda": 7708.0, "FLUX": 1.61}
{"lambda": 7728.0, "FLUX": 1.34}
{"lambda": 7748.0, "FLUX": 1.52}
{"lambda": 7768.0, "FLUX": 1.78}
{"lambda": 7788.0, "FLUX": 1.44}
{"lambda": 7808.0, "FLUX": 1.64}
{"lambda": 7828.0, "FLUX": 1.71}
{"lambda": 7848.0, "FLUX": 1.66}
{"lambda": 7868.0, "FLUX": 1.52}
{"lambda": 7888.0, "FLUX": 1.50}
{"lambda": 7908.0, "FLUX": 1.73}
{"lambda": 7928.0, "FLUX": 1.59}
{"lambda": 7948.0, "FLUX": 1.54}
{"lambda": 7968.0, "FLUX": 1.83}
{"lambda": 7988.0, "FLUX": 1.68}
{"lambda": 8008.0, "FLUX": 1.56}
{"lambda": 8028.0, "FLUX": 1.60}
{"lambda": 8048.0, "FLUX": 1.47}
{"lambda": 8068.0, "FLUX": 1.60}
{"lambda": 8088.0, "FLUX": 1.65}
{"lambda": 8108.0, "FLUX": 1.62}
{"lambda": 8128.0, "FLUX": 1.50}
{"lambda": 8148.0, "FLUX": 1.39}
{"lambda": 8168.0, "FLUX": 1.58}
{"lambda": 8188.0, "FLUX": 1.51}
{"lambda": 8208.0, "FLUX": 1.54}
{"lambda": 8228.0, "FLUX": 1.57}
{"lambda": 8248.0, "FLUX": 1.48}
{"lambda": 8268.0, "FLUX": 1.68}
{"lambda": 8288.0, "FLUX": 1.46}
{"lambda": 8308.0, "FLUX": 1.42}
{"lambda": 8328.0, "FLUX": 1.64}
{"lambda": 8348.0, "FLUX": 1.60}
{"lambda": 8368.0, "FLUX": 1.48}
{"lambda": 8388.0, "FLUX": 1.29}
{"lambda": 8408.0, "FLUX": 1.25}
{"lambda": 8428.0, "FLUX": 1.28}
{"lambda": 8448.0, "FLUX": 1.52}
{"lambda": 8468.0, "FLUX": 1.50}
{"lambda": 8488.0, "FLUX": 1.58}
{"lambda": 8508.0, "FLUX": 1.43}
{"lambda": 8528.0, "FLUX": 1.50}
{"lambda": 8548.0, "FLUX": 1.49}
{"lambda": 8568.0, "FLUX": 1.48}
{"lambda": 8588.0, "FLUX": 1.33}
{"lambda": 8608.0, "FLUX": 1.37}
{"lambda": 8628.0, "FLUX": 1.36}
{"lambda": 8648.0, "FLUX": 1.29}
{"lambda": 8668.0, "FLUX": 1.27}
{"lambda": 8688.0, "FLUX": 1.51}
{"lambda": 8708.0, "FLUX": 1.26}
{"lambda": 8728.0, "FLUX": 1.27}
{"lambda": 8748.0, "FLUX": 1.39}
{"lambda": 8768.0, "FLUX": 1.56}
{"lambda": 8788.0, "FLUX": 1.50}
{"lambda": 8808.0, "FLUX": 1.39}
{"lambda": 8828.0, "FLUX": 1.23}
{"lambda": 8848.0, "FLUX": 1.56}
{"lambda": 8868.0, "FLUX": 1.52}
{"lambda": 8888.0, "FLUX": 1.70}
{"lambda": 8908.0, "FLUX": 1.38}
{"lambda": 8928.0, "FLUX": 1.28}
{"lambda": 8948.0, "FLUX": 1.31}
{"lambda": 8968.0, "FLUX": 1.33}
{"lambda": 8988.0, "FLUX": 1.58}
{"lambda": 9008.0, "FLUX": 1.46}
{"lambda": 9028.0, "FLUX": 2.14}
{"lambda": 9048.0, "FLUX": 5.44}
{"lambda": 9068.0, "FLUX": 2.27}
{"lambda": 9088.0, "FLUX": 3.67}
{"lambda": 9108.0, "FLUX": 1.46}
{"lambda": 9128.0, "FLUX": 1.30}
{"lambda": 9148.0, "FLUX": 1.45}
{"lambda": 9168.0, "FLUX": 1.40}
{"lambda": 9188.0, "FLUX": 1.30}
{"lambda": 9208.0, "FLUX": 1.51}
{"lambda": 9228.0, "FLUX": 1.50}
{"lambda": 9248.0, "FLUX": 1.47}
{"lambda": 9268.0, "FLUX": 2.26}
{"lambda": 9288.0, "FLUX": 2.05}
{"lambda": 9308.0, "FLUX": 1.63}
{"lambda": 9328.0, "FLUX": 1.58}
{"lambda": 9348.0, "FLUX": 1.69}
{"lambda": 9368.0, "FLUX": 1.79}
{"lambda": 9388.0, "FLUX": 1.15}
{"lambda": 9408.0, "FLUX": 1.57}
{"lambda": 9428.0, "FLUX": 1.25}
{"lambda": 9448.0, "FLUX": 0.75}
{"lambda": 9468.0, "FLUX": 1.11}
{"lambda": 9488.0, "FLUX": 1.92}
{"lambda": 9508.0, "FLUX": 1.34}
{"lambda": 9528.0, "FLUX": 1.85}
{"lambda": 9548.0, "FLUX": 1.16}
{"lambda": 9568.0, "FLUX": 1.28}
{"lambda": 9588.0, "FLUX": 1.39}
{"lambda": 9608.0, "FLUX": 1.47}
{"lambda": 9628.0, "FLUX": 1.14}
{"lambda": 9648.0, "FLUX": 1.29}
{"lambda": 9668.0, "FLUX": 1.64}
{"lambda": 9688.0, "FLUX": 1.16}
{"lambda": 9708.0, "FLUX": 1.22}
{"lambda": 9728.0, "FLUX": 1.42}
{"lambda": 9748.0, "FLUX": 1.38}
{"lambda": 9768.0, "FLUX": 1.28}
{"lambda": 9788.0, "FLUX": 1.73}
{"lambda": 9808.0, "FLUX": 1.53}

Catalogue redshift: 0.38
